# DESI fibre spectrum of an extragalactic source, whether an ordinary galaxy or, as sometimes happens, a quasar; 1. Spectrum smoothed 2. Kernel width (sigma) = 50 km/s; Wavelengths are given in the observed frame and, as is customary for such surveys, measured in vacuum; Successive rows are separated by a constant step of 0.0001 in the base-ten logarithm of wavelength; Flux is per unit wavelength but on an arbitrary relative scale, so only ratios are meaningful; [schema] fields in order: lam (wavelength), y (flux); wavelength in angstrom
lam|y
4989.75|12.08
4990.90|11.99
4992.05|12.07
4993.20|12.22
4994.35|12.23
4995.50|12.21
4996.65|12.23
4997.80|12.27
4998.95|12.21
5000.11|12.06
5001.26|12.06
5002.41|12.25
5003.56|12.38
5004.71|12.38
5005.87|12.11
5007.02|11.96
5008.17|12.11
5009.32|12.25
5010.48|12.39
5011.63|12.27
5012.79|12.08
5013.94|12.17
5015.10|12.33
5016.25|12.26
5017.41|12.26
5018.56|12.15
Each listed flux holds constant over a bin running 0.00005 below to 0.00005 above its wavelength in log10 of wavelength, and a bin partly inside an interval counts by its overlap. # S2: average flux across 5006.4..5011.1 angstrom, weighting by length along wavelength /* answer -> 12.2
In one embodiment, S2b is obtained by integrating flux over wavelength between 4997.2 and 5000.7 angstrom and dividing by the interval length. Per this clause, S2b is 12.2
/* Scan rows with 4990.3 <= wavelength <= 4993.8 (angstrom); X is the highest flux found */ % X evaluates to 12.22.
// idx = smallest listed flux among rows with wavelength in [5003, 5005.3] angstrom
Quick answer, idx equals 12.38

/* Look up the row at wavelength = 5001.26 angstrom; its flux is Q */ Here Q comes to 12.06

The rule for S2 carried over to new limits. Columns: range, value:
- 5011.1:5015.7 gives 12.2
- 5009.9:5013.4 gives 12.2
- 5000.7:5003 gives 12.2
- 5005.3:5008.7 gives 12.1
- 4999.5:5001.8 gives 12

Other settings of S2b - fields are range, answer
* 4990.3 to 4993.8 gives 12.1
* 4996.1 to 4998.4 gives 12.3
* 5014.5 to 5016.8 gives 12.3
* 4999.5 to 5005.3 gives 12.2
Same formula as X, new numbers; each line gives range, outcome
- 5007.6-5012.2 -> 12.39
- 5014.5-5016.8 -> 12.33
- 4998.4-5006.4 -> 12.38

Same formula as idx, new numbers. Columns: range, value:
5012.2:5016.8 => 12.08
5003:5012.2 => 11.96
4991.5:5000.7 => 12.06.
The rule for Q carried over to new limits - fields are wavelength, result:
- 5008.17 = 12.11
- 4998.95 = 12.21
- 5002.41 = 12.25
